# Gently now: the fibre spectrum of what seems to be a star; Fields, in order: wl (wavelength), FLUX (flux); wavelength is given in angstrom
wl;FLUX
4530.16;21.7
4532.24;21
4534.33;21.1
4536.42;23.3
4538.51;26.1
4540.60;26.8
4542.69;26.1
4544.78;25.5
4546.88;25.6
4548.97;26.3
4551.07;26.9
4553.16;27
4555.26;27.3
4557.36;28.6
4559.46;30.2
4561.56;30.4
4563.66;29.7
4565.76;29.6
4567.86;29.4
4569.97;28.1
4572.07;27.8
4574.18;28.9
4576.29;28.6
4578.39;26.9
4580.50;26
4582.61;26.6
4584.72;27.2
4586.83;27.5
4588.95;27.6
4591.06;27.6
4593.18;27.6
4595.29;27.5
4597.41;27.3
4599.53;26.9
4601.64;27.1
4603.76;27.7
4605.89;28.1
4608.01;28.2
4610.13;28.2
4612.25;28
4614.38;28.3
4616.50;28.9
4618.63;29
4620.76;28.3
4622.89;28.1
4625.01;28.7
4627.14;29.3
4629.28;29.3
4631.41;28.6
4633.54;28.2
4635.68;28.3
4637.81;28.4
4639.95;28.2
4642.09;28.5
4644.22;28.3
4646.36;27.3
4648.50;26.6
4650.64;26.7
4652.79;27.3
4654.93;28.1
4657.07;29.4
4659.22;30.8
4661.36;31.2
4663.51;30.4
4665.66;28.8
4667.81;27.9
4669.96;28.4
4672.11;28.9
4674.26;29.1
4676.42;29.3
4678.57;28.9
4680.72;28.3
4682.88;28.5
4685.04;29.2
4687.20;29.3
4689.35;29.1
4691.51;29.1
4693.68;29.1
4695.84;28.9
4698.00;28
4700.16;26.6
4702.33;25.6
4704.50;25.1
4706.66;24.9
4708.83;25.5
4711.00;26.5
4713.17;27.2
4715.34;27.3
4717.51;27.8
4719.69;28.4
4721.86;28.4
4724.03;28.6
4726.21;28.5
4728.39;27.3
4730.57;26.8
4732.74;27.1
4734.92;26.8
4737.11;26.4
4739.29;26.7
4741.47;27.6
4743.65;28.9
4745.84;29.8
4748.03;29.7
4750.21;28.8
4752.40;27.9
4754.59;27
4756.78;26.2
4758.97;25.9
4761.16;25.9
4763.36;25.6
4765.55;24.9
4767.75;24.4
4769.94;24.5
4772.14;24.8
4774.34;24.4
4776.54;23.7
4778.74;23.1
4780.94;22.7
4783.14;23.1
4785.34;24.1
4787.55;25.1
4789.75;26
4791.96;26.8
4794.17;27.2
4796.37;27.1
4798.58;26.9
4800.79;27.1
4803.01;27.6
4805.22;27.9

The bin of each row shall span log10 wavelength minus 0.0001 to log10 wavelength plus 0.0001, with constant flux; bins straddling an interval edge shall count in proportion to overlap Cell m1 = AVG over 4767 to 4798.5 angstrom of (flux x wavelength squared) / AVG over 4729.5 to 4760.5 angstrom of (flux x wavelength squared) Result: 0.92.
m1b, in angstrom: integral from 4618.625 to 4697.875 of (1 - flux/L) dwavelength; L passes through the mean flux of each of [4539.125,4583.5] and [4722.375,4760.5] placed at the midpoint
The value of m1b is -2.9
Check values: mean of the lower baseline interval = 27.7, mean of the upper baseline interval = 27.6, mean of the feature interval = 28.7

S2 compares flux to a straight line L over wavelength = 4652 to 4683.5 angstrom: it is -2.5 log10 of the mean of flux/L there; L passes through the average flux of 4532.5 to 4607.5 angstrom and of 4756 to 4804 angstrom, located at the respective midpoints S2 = -0.11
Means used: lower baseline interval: 27.2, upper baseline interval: 25.3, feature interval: 29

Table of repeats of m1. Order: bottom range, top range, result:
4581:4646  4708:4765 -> 1.03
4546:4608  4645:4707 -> 1.06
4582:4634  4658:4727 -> 1.05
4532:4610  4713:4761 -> 1.09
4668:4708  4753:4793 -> 0.92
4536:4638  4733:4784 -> 1.01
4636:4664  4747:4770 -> 0.97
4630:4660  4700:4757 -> 1.01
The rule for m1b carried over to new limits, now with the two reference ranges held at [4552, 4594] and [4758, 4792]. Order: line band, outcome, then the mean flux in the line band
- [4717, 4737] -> -1.7 angstrom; 27.7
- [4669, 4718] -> -3.4 angstrom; 27.9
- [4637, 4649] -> -0.5 angstrom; 27.9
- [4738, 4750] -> -1.6 angstrom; 28.5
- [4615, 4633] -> -1.0 angstrom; 28.8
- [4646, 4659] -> -0.5 angstrom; 27.8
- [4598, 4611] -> 0.0 angstrom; 27.7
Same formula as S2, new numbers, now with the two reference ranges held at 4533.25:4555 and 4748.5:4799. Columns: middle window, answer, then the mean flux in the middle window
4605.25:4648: -0.12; 28.4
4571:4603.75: -0.08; 27.4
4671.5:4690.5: -0.14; 29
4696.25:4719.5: -0.04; 26.6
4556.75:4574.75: -0.15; 29.2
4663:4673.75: -0.13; 28.8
